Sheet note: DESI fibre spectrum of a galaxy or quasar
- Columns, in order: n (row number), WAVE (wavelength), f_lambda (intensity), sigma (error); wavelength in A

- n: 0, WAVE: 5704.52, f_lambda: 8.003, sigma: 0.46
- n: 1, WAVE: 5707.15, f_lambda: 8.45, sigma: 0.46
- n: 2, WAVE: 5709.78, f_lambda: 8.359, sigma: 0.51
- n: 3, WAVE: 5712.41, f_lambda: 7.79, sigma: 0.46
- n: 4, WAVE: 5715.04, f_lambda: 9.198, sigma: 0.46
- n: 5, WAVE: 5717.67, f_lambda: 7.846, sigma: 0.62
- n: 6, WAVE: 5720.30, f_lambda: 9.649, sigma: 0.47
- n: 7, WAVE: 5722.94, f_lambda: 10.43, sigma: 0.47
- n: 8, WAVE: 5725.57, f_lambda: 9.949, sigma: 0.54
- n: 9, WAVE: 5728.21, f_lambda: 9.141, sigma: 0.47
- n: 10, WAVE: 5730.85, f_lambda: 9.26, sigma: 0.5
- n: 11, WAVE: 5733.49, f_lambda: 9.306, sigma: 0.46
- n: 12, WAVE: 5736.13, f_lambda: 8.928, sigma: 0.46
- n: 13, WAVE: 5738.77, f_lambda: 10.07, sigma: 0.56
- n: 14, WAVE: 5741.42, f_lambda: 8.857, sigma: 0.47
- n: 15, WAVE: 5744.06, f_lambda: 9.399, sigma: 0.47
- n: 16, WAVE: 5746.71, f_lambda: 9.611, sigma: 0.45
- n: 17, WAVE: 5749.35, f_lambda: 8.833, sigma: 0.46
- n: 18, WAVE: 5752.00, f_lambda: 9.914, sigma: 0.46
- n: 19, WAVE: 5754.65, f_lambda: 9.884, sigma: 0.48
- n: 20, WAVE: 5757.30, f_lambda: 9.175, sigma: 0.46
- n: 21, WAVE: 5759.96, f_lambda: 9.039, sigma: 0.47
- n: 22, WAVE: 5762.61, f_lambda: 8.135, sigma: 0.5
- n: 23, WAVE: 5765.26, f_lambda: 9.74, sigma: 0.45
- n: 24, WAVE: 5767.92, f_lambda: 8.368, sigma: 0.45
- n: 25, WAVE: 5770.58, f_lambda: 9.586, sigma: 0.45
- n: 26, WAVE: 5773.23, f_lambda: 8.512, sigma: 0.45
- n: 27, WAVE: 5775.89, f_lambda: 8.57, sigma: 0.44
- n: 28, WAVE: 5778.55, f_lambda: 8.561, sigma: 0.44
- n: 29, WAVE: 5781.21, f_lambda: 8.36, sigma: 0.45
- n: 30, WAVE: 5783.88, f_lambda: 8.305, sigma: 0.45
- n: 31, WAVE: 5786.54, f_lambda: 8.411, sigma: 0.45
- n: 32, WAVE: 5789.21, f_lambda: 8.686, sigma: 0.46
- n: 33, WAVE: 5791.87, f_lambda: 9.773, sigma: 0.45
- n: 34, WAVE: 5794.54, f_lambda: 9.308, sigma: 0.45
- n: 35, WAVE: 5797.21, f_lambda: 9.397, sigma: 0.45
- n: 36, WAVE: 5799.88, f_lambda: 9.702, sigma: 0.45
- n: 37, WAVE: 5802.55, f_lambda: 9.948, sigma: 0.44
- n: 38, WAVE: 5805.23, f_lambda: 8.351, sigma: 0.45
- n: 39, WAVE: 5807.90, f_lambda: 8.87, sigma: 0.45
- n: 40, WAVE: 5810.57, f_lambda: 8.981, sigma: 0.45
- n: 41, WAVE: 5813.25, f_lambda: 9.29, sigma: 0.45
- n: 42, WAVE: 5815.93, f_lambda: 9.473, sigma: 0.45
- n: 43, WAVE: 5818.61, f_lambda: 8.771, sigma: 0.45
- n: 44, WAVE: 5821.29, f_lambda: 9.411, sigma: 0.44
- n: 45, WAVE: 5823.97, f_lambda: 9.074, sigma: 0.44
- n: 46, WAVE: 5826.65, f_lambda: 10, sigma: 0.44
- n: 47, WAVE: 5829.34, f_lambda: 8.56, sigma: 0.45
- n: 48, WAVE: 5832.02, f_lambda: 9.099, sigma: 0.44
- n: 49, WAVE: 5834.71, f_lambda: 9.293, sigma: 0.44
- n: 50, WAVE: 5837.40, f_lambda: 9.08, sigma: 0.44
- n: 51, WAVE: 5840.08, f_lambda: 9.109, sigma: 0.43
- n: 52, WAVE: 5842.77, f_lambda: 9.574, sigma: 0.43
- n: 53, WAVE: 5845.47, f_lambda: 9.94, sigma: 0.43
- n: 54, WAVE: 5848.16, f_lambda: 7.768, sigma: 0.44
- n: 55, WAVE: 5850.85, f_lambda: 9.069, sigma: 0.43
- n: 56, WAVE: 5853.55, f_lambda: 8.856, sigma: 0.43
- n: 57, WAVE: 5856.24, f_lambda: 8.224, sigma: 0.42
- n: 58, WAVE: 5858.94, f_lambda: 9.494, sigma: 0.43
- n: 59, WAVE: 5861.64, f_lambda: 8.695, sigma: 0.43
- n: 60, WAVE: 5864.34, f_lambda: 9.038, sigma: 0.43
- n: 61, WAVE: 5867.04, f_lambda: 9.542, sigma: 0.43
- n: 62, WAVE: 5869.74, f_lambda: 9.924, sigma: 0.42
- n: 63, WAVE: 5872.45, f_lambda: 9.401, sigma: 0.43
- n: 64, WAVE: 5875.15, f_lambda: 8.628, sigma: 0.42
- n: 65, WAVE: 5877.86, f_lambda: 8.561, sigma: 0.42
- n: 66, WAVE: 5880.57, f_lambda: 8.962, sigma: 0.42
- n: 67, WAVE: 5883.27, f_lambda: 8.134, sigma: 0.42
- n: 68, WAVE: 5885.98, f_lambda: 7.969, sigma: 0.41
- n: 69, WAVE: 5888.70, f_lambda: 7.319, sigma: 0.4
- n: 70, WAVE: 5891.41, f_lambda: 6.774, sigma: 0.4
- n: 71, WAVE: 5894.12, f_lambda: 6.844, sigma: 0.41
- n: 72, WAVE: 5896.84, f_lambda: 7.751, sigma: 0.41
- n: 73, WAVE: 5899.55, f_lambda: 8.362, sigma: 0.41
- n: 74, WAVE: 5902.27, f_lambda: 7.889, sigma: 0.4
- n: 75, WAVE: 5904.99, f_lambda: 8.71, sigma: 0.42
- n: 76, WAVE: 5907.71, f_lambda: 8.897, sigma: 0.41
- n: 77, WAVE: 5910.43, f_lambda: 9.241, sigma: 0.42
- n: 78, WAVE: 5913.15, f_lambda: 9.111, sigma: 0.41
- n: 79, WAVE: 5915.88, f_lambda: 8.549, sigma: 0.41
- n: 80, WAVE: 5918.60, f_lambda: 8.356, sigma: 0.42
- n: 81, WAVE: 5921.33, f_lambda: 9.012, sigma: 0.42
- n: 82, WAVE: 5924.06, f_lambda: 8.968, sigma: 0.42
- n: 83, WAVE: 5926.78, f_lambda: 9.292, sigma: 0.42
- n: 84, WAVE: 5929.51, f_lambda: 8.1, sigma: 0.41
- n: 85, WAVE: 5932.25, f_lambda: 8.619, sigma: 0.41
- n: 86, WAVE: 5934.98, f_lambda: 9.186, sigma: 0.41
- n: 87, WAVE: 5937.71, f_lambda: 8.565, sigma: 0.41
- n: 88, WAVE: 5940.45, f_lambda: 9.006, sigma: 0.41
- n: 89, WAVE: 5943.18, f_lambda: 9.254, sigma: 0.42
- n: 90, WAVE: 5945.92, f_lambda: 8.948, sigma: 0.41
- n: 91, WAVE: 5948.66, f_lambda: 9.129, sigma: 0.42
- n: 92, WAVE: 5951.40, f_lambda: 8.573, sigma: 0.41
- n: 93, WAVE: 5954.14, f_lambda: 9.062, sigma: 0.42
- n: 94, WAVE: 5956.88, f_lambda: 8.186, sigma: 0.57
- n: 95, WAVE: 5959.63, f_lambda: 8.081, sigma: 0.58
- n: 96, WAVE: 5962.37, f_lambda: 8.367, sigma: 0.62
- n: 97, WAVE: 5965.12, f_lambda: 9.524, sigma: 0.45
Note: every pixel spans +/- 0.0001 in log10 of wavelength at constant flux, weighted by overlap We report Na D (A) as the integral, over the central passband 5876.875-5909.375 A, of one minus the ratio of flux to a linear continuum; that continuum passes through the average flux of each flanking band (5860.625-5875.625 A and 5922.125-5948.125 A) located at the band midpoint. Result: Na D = 3.9 A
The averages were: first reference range 9.25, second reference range 8.89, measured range 8.02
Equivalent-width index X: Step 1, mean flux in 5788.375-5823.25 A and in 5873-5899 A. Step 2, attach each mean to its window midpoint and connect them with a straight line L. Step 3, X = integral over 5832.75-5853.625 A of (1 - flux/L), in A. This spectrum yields -1.1 A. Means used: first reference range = 9.23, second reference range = 7.95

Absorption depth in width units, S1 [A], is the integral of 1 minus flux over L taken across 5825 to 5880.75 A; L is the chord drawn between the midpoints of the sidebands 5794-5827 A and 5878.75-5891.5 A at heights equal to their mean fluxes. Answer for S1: -3.8 A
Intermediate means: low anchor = 9.25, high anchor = 7.96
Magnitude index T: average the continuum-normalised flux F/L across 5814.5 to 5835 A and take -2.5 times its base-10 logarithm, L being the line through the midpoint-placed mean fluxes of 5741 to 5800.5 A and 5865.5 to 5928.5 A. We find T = -0.046 mag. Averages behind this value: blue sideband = 9.04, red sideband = 8.53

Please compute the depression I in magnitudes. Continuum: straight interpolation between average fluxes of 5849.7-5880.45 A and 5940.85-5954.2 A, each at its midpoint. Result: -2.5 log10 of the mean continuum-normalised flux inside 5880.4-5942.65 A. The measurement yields 0.07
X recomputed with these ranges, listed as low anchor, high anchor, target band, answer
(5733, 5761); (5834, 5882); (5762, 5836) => 1.56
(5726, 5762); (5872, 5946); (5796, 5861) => -1.68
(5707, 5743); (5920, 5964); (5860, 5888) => 0.09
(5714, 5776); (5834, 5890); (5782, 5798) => 0.27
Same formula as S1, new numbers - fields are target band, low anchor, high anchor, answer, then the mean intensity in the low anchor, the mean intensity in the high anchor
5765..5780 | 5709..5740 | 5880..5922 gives 0.15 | 9.17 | 8.22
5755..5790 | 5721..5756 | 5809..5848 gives 2.38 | 9.51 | 9.21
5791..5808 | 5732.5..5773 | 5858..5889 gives -0.51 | 9.24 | 8.84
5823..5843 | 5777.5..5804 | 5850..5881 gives -0.37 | 9.05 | 9.03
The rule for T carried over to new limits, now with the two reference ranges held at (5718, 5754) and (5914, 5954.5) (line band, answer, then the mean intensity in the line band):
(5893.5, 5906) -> 0.128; 7.95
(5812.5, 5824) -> -0.002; 9.21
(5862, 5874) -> -0.042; 9.4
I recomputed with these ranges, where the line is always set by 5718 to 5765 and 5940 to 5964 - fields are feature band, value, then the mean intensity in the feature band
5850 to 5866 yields 0.01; 8.9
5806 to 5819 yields 0.01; 9.07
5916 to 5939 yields 0.01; 8.75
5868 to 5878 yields -0.03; 9.21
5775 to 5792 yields 0.08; 8.59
